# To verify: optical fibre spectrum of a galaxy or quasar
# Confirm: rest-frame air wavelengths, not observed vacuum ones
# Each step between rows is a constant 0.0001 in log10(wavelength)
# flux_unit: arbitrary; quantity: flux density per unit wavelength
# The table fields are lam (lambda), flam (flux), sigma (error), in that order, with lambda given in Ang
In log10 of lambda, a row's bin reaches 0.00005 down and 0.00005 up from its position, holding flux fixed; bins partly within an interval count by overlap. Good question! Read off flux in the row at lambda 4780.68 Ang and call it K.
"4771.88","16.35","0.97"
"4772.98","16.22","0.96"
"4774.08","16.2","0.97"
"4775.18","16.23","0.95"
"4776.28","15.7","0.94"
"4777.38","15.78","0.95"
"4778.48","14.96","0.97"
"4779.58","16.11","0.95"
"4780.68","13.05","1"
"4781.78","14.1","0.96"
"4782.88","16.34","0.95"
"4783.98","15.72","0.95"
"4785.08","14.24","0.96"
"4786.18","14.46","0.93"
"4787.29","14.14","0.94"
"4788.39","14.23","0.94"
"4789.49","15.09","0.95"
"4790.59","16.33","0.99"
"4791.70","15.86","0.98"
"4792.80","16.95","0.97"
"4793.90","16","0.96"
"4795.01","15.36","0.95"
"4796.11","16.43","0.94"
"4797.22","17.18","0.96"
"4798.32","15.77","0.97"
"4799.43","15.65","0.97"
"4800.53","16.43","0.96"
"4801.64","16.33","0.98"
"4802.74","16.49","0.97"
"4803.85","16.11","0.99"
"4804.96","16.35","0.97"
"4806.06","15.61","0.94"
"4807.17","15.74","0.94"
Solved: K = 13.05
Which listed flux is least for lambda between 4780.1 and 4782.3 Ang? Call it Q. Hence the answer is 13.05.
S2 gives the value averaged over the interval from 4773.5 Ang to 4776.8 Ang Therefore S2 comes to 16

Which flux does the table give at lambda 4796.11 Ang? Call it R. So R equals 16.43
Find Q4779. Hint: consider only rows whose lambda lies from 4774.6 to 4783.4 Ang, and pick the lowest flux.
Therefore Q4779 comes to 13.05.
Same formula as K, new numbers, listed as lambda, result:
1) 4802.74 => 16.49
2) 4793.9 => 16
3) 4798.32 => 15.77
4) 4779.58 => 16.11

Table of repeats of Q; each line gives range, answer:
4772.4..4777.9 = 15.7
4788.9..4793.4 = 15.09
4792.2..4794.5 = 16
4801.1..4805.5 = 16.11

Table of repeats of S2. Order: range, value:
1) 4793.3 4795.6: 15.7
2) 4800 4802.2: 16.4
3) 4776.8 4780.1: 15.6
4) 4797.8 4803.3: 16.1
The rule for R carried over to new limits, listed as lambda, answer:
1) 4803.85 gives 16.11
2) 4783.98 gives 15.72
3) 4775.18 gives 16.23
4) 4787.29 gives 14.14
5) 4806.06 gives 15.61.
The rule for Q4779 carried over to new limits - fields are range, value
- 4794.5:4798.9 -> 15.36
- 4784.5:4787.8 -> 14.14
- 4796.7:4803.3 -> 15.65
